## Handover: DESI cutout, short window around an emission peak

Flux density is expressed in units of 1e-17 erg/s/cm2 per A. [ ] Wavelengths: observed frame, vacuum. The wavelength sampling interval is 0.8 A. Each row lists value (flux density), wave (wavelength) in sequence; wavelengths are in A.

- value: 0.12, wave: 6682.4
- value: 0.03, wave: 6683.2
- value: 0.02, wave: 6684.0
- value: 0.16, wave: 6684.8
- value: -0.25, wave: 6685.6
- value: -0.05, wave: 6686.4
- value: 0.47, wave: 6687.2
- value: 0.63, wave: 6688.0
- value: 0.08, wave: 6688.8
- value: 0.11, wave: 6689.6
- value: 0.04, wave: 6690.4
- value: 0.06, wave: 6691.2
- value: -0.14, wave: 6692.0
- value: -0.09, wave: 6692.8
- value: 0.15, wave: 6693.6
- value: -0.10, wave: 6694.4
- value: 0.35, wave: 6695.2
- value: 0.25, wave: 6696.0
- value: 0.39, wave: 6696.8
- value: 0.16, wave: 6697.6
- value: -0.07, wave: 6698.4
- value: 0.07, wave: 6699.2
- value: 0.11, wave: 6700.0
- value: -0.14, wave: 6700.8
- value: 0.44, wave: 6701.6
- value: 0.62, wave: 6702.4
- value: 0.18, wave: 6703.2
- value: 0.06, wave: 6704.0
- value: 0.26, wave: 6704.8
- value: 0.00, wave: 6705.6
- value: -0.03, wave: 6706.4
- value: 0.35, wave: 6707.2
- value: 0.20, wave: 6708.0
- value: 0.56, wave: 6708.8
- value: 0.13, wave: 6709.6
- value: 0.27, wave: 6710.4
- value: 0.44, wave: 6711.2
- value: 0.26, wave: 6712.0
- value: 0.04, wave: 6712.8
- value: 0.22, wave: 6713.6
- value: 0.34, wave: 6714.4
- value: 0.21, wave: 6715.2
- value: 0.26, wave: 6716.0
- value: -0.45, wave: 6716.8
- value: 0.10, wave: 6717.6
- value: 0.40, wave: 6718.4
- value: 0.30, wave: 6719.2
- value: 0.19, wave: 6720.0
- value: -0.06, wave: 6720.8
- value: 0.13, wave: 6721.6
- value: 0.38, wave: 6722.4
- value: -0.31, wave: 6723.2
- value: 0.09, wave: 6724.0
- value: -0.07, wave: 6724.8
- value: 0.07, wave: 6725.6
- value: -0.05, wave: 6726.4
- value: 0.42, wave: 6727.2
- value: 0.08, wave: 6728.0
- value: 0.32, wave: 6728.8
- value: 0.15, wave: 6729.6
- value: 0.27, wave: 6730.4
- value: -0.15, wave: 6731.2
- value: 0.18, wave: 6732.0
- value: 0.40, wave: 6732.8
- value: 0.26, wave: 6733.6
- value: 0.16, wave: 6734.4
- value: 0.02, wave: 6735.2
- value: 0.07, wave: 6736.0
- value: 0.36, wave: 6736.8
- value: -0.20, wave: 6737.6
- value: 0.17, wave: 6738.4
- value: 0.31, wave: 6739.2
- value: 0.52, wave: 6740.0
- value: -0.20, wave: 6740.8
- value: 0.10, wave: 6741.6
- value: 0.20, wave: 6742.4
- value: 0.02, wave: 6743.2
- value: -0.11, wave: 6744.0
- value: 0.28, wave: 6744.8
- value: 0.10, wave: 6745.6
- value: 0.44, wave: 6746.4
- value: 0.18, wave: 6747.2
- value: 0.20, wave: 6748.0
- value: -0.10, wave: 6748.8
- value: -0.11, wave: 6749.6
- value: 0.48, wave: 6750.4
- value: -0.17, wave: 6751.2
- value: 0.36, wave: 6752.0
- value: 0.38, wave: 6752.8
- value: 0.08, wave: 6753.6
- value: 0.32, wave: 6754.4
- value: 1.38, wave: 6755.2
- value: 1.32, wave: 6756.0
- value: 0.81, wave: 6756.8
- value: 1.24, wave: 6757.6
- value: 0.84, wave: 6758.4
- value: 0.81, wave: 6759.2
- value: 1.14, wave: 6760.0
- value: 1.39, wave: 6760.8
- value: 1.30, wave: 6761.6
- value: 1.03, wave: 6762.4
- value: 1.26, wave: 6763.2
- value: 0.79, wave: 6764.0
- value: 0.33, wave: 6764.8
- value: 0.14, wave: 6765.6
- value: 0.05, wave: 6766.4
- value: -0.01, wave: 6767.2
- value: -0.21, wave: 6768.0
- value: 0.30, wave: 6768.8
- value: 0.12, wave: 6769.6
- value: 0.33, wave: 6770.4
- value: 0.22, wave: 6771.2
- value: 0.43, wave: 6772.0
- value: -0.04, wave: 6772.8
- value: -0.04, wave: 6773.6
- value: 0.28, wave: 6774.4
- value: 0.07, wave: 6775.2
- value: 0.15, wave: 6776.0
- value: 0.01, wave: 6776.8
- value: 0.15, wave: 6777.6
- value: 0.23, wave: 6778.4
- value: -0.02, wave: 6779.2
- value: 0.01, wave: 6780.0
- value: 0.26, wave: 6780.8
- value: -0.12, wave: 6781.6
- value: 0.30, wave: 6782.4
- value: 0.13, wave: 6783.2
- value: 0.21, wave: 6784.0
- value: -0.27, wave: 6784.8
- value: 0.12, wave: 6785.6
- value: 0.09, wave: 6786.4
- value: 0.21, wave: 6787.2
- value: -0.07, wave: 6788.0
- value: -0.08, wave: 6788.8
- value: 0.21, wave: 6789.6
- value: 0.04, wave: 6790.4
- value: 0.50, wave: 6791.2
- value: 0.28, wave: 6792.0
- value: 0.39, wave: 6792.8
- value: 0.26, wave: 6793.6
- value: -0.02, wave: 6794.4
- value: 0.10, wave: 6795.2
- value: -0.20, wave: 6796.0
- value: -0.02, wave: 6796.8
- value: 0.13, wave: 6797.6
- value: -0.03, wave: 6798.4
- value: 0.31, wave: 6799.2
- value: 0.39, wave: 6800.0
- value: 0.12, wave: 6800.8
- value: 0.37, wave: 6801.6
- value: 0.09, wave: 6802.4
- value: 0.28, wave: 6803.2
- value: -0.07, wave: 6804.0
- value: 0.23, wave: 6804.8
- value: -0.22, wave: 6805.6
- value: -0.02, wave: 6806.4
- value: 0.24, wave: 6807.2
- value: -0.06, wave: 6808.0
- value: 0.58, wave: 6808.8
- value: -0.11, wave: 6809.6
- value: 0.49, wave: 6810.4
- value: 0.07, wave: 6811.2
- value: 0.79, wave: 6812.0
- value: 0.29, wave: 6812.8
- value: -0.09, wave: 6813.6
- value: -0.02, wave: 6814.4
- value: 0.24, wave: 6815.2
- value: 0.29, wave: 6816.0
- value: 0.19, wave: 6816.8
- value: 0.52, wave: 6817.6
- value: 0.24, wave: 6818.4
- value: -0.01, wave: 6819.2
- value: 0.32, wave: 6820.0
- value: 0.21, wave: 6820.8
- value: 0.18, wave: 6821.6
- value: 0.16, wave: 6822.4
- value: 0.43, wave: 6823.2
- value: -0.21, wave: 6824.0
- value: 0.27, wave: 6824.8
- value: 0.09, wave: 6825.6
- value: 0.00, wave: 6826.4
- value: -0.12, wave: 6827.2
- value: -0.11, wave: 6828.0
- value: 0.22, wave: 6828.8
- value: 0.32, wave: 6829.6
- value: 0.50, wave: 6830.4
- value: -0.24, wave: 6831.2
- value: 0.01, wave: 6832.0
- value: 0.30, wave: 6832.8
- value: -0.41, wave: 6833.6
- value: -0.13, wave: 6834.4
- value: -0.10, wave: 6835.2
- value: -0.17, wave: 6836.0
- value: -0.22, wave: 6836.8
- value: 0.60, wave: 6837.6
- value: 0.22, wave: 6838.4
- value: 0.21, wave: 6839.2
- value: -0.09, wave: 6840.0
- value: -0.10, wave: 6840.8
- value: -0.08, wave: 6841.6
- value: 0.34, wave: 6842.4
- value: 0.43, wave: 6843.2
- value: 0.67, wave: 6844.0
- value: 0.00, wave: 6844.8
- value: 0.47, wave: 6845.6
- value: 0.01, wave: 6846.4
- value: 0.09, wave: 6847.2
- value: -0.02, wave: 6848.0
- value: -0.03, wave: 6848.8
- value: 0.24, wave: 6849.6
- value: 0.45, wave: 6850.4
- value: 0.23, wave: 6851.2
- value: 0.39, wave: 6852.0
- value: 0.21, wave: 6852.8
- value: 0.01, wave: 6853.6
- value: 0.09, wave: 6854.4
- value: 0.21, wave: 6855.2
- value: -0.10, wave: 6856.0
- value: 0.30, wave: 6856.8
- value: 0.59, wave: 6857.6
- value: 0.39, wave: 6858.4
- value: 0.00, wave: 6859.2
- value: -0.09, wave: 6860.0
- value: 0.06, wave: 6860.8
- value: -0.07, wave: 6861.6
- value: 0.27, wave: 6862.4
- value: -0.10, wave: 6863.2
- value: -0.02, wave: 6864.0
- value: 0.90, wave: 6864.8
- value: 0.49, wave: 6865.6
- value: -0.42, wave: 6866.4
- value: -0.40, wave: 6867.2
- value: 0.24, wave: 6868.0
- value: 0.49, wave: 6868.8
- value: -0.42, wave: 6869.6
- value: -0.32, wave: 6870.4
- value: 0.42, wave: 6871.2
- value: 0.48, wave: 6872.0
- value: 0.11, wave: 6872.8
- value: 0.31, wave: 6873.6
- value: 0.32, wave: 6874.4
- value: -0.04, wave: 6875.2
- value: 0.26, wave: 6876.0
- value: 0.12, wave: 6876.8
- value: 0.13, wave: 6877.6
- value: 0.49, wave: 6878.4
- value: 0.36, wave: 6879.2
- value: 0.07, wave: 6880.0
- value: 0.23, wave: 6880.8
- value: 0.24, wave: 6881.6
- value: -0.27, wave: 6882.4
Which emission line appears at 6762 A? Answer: [O II]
